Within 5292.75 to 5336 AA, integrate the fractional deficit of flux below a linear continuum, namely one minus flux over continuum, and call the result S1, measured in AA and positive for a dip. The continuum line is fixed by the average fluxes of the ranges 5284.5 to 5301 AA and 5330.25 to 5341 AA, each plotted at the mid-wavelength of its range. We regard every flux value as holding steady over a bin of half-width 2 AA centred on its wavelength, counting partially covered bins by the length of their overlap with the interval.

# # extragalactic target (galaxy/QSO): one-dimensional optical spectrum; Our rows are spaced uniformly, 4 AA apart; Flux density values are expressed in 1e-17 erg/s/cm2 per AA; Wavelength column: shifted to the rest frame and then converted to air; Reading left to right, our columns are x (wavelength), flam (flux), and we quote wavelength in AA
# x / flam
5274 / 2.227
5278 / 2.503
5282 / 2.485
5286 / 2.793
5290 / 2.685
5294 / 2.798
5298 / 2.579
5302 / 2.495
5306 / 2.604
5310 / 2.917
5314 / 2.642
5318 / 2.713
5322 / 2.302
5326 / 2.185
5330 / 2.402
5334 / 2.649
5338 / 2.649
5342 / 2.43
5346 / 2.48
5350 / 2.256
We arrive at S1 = 1.24 AA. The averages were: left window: 2.7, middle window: 2.57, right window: 2.59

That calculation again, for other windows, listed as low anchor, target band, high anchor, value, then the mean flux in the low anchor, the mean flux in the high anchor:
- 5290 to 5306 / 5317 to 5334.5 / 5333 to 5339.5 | 1.49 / 2.63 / 2.65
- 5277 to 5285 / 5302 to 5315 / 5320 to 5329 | -1.83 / 2.53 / 2.26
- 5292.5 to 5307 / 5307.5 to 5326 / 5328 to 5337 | -0.12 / 2.61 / 2.54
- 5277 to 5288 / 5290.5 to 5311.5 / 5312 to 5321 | -0.43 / 2.6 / 2.64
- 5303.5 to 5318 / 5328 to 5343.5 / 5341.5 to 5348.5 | -0.12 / 2.71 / 2.45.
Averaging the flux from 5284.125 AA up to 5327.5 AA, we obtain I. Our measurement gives 2.61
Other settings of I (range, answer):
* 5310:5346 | 2.52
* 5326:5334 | 2.41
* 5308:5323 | 2.67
